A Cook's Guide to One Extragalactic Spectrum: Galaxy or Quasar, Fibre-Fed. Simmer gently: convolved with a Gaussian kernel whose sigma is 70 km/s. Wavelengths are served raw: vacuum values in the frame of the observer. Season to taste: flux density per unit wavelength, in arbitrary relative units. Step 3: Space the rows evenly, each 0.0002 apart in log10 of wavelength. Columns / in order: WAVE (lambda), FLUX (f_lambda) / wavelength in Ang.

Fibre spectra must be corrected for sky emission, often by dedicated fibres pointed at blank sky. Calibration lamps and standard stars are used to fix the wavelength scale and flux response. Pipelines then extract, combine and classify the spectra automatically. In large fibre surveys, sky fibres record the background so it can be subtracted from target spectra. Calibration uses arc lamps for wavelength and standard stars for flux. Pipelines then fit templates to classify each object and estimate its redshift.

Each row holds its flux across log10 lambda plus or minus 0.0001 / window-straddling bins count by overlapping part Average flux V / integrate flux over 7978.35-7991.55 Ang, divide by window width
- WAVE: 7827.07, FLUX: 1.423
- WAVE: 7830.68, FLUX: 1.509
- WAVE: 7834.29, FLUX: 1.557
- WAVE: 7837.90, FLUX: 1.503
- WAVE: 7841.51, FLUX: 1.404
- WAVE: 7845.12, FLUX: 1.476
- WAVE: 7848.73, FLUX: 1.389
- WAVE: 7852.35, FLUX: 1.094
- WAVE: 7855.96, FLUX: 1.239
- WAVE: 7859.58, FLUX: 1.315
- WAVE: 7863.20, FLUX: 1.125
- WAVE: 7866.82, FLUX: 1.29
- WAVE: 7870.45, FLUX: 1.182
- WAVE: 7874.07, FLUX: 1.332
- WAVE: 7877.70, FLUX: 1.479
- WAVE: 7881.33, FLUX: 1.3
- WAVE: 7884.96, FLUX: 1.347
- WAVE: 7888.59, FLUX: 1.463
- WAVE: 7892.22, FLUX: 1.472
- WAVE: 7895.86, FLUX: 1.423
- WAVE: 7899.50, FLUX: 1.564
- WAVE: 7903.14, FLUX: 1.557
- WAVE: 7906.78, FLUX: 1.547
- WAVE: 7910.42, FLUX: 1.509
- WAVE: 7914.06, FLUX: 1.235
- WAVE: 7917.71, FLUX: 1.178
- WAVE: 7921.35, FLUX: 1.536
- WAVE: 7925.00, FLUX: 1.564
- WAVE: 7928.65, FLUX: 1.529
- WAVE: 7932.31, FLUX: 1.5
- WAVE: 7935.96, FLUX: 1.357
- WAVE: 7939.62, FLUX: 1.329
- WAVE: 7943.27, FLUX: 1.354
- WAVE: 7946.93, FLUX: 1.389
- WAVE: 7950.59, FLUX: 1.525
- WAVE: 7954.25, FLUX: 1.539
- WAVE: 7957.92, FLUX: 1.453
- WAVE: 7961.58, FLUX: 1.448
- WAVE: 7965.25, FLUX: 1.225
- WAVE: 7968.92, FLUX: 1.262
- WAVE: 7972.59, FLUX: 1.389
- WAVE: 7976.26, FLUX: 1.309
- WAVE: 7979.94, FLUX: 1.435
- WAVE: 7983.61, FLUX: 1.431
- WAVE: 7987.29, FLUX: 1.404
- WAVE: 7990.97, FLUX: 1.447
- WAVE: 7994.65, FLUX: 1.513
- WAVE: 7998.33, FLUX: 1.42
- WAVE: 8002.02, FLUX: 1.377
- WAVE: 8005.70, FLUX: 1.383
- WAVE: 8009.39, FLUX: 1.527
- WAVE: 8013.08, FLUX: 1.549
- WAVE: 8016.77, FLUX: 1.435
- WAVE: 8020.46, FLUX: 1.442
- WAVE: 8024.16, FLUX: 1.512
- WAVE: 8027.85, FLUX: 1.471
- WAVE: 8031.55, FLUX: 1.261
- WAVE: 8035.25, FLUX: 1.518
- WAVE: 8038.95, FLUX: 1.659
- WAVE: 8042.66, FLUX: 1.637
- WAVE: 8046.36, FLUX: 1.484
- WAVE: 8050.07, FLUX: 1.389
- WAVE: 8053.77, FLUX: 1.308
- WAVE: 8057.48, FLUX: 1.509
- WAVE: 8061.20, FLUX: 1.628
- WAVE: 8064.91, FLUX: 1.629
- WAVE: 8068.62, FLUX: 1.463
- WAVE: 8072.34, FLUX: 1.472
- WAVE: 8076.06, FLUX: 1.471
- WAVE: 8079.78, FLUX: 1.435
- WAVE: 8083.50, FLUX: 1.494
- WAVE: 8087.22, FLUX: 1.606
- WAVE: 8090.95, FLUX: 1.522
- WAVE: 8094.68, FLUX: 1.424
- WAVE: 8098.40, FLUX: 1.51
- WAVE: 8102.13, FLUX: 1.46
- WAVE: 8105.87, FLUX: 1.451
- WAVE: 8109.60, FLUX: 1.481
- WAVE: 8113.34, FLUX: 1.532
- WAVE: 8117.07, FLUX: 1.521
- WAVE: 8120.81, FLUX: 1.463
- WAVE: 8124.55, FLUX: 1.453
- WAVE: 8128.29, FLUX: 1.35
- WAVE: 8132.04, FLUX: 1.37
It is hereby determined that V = 1.43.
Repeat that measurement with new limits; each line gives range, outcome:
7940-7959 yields 1.44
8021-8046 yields 1.5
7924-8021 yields 1.43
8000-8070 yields 1.48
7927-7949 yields 1.41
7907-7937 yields 1.43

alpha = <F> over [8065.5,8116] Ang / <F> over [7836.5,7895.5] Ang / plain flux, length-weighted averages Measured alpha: 1.1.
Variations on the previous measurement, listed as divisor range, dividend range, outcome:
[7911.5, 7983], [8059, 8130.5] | 1.07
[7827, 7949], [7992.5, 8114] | 1.06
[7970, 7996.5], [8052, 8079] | 1.06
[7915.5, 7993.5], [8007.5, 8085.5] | 1.06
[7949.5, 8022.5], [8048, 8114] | 1.04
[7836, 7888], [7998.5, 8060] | 1.11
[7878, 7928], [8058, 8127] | 1.04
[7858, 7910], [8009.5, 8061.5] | 1.07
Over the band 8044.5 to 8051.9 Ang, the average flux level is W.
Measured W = 1.44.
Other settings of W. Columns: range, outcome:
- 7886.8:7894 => 1.47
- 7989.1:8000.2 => 1.46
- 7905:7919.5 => 1.37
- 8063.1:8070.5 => 1.55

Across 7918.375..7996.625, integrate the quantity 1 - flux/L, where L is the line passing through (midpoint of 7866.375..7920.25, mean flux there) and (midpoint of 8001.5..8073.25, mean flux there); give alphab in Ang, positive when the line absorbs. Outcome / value 0.7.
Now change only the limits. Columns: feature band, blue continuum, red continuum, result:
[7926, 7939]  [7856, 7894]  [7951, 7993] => -0.8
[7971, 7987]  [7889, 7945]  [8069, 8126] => 0.7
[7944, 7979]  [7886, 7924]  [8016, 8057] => 1.5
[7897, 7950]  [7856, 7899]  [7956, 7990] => -3.3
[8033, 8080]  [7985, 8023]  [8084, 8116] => -1.0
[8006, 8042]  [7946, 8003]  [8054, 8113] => -0.9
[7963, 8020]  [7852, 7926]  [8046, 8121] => 1.0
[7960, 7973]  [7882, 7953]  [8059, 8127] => 1.2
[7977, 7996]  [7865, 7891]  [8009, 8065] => 0.1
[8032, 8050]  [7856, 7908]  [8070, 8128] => -1.0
